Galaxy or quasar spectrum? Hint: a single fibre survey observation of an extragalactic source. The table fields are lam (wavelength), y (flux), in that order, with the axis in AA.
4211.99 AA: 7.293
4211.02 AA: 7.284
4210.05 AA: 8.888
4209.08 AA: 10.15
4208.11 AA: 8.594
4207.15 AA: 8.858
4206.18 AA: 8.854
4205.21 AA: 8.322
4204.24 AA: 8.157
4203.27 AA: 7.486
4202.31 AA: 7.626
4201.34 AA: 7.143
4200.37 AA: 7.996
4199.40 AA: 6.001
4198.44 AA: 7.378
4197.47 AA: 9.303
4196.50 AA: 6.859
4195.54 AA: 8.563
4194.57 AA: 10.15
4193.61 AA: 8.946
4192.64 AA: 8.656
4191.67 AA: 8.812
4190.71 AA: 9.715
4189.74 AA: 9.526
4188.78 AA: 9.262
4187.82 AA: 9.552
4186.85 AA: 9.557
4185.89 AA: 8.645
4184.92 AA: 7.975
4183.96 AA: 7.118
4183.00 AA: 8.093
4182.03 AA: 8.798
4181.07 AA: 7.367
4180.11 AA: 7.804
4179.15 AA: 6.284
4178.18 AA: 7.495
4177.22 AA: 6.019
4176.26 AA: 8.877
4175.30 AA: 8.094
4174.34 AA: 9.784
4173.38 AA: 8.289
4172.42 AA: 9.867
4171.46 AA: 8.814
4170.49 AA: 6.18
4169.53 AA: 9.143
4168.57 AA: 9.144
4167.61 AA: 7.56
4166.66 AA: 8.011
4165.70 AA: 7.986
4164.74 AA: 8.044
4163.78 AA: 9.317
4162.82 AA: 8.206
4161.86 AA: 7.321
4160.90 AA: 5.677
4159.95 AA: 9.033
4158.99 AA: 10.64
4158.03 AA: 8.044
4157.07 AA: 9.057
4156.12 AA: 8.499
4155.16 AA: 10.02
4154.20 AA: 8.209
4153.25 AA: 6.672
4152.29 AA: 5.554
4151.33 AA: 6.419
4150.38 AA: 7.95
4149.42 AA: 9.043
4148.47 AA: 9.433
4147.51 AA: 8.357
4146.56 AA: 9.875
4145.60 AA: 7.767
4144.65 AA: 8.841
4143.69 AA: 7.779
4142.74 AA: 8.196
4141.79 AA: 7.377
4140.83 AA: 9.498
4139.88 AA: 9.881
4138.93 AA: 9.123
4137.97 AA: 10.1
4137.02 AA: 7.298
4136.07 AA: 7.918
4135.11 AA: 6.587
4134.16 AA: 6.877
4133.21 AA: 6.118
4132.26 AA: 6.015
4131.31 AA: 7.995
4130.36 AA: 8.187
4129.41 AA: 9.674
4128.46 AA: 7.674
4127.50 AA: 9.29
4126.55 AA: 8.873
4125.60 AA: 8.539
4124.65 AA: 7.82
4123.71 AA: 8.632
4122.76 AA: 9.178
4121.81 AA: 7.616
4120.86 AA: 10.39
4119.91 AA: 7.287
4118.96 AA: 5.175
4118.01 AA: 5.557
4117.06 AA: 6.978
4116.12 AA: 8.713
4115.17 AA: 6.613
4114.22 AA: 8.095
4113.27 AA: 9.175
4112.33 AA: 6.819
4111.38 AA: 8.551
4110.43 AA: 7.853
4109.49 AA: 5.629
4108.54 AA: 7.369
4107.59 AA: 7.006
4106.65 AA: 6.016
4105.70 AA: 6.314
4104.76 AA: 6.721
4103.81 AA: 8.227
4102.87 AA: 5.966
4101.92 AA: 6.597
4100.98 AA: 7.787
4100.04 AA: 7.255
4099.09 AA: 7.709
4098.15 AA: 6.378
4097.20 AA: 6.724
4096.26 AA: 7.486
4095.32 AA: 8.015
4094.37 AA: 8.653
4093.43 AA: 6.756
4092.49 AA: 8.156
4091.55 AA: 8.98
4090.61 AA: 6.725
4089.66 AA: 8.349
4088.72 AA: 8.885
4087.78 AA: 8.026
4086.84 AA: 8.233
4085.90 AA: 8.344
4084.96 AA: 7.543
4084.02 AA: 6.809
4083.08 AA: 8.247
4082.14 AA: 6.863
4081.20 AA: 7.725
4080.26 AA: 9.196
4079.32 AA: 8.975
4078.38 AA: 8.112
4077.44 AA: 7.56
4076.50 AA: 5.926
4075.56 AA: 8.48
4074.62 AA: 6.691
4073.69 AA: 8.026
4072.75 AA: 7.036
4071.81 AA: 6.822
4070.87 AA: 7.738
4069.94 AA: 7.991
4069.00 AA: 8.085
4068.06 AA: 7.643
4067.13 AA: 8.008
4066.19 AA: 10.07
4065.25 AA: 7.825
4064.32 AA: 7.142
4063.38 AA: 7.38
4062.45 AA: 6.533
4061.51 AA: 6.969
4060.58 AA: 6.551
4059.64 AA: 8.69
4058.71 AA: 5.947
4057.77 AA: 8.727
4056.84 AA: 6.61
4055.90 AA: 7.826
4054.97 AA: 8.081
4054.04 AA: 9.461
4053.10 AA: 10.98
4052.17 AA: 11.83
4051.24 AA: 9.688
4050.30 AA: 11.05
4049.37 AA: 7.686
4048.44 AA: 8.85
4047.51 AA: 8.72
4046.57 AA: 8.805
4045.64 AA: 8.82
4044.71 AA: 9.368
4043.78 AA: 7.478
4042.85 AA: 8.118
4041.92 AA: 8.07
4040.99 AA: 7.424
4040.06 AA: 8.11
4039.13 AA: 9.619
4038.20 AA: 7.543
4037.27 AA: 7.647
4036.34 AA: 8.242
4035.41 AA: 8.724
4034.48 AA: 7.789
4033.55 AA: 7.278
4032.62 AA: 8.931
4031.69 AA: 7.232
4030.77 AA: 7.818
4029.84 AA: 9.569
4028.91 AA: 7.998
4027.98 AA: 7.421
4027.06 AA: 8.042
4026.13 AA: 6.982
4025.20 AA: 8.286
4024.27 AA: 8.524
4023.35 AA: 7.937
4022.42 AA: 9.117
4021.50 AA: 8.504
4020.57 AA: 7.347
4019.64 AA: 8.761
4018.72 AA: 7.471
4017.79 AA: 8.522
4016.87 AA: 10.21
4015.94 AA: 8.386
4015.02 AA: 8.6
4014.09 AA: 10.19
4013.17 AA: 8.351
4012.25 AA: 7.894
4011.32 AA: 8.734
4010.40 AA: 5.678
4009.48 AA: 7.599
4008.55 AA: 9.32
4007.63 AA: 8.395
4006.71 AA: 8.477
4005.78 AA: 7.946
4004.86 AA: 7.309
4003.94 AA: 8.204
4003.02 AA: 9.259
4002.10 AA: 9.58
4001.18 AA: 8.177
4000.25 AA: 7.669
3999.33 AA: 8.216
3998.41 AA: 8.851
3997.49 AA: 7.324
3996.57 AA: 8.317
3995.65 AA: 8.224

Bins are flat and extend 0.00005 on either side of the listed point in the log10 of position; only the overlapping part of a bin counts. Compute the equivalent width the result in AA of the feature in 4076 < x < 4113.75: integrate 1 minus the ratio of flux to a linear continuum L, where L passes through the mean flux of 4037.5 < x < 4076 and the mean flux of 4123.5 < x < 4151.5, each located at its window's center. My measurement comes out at 3.2 AA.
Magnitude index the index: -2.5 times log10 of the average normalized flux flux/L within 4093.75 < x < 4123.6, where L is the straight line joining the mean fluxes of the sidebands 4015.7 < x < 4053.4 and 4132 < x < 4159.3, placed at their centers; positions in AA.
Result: 0.13 mag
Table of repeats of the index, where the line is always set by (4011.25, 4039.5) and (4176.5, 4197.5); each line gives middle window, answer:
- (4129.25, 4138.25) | 0.108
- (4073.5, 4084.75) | 0.084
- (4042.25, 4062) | -0.034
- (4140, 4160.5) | -0.007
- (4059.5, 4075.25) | 0.100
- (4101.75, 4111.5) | 0.208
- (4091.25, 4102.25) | 0.109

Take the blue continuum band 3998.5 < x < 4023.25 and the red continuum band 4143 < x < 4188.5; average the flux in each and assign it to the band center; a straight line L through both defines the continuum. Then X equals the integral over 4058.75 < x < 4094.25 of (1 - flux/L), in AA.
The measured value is 2.4 AA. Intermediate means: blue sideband 8.38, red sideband 8.22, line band 7.75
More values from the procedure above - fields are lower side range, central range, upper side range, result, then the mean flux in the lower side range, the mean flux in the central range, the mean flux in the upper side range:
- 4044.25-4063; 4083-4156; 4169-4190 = 5.3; 8.55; 7.8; 8.29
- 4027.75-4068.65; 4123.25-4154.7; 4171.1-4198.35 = 1.2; 8.28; 8.11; 8.49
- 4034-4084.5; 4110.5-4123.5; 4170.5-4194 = 0.8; 8.11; 7.72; 8.42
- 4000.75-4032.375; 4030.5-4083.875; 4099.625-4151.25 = 0.1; 8.3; 8.11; 7.84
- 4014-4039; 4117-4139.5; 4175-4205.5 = 0.8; 8.25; 7.89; 8.17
